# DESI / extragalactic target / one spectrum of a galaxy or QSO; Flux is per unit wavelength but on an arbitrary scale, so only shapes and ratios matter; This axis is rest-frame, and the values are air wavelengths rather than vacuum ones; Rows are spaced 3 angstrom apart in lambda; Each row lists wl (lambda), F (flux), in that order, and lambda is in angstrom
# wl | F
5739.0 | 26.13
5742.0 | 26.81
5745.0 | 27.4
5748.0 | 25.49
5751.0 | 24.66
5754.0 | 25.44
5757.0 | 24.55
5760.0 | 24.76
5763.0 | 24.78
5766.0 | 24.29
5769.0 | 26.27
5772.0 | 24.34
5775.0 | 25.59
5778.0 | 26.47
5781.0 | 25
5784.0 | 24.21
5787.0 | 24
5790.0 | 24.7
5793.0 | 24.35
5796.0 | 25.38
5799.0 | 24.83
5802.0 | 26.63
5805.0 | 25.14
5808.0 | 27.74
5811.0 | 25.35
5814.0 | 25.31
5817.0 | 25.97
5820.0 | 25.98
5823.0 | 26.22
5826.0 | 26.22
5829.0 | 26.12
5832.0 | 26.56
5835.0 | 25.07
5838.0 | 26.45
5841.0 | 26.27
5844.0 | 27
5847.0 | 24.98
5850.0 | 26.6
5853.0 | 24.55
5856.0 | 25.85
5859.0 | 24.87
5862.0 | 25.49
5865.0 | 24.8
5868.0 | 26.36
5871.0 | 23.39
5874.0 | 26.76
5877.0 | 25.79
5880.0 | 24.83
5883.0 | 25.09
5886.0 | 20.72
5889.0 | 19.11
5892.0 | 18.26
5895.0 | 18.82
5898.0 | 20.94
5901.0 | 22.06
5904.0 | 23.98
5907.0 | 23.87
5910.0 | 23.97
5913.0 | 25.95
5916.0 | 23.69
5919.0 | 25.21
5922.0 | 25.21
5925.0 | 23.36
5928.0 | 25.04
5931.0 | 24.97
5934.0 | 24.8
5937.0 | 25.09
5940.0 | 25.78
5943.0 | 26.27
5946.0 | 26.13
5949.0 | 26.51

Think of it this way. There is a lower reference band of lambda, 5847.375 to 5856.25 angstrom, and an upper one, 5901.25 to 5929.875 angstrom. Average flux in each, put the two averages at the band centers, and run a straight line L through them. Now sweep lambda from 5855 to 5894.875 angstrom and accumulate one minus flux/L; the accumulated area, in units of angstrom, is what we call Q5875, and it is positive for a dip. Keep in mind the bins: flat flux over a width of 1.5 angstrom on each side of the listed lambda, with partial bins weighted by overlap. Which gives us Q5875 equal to 2.2 angstrom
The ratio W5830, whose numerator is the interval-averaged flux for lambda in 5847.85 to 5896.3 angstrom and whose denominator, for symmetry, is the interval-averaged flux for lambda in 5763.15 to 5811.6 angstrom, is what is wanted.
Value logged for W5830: 0.95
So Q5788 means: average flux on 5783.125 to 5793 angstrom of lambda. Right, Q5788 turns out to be 24.3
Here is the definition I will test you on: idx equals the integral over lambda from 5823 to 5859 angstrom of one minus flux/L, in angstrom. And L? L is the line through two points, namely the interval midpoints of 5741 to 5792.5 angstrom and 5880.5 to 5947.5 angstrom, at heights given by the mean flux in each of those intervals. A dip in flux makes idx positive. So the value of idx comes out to -2.30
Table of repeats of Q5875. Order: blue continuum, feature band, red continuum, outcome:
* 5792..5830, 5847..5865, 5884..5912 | -1.39 angstrom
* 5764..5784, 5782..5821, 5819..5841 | 0.49 angstrom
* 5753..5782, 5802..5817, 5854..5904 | -0.92 angstrom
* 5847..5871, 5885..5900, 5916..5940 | 3.27 angstrom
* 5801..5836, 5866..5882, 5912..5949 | 0.13 angstrom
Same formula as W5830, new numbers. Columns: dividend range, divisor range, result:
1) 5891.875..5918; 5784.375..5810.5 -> 0.90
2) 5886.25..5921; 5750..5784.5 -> 0.89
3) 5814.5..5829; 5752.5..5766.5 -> 1.05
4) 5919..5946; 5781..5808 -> 1.00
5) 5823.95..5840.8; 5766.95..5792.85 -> 1.04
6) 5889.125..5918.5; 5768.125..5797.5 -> 0.89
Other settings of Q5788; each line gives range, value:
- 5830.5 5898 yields 24.4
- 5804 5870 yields 25.8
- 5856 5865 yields 25.2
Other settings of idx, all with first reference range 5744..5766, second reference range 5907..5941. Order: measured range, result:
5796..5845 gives -2.0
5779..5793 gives 0.3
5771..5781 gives -0.1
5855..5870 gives -0.3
